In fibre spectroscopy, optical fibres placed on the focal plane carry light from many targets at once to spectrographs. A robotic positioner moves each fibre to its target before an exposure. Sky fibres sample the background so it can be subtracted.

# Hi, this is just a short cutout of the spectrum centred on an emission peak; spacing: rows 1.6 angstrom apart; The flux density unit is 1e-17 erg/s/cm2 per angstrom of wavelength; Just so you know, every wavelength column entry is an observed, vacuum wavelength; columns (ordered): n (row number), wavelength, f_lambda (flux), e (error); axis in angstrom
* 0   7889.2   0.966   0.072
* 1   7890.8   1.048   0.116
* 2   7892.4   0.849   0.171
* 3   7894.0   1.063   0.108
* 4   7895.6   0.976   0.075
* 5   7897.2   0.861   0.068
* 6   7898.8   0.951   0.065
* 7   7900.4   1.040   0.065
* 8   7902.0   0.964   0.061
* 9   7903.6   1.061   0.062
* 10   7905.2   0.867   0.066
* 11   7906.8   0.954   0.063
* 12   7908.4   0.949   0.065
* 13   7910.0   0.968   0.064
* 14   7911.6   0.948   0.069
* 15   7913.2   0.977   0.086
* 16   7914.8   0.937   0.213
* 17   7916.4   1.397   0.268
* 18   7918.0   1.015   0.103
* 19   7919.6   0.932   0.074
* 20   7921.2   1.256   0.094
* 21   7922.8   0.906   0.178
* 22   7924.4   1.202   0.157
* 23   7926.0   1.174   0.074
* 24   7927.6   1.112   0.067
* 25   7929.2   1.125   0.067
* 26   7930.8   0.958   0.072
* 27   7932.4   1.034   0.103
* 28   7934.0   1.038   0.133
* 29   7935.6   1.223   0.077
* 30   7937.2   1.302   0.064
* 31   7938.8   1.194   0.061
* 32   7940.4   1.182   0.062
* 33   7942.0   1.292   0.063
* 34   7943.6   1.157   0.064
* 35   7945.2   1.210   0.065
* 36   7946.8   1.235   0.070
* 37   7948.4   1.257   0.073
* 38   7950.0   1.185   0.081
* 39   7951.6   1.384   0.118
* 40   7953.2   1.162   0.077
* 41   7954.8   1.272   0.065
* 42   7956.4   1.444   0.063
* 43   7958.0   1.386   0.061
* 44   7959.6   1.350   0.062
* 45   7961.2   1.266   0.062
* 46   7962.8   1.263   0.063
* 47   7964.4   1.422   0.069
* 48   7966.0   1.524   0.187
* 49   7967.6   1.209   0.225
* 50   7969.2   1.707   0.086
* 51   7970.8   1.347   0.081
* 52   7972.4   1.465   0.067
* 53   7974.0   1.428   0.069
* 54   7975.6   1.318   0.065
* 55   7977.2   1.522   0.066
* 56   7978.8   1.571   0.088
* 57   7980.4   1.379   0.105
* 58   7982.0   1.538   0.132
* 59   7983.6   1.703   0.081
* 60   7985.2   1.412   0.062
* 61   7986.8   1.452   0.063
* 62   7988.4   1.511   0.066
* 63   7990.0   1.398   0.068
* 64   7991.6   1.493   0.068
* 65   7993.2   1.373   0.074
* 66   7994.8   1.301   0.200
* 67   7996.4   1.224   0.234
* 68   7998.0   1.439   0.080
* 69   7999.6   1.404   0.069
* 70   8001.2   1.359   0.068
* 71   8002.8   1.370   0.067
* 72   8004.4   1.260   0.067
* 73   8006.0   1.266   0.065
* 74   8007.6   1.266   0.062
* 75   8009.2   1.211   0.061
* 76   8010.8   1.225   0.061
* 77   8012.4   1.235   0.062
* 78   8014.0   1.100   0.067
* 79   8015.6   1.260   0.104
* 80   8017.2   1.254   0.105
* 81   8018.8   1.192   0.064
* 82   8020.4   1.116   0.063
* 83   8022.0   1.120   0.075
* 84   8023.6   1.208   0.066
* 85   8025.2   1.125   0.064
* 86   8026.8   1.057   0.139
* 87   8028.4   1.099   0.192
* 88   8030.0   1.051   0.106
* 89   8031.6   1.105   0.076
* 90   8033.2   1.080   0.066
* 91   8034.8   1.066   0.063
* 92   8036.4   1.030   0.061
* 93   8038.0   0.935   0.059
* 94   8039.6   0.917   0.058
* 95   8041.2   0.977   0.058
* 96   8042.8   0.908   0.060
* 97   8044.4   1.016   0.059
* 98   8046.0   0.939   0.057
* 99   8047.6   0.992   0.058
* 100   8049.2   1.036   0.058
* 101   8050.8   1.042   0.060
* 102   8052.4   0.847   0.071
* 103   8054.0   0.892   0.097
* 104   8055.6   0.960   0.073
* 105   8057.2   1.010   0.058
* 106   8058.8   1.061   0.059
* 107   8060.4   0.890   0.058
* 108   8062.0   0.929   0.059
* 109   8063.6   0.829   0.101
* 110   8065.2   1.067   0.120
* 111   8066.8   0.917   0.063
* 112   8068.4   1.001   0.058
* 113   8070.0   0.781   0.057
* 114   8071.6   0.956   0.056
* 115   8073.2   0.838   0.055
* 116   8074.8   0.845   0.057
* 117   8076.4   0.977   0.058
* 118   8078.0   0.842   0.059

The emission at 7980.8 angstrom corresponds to Mg II 2798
